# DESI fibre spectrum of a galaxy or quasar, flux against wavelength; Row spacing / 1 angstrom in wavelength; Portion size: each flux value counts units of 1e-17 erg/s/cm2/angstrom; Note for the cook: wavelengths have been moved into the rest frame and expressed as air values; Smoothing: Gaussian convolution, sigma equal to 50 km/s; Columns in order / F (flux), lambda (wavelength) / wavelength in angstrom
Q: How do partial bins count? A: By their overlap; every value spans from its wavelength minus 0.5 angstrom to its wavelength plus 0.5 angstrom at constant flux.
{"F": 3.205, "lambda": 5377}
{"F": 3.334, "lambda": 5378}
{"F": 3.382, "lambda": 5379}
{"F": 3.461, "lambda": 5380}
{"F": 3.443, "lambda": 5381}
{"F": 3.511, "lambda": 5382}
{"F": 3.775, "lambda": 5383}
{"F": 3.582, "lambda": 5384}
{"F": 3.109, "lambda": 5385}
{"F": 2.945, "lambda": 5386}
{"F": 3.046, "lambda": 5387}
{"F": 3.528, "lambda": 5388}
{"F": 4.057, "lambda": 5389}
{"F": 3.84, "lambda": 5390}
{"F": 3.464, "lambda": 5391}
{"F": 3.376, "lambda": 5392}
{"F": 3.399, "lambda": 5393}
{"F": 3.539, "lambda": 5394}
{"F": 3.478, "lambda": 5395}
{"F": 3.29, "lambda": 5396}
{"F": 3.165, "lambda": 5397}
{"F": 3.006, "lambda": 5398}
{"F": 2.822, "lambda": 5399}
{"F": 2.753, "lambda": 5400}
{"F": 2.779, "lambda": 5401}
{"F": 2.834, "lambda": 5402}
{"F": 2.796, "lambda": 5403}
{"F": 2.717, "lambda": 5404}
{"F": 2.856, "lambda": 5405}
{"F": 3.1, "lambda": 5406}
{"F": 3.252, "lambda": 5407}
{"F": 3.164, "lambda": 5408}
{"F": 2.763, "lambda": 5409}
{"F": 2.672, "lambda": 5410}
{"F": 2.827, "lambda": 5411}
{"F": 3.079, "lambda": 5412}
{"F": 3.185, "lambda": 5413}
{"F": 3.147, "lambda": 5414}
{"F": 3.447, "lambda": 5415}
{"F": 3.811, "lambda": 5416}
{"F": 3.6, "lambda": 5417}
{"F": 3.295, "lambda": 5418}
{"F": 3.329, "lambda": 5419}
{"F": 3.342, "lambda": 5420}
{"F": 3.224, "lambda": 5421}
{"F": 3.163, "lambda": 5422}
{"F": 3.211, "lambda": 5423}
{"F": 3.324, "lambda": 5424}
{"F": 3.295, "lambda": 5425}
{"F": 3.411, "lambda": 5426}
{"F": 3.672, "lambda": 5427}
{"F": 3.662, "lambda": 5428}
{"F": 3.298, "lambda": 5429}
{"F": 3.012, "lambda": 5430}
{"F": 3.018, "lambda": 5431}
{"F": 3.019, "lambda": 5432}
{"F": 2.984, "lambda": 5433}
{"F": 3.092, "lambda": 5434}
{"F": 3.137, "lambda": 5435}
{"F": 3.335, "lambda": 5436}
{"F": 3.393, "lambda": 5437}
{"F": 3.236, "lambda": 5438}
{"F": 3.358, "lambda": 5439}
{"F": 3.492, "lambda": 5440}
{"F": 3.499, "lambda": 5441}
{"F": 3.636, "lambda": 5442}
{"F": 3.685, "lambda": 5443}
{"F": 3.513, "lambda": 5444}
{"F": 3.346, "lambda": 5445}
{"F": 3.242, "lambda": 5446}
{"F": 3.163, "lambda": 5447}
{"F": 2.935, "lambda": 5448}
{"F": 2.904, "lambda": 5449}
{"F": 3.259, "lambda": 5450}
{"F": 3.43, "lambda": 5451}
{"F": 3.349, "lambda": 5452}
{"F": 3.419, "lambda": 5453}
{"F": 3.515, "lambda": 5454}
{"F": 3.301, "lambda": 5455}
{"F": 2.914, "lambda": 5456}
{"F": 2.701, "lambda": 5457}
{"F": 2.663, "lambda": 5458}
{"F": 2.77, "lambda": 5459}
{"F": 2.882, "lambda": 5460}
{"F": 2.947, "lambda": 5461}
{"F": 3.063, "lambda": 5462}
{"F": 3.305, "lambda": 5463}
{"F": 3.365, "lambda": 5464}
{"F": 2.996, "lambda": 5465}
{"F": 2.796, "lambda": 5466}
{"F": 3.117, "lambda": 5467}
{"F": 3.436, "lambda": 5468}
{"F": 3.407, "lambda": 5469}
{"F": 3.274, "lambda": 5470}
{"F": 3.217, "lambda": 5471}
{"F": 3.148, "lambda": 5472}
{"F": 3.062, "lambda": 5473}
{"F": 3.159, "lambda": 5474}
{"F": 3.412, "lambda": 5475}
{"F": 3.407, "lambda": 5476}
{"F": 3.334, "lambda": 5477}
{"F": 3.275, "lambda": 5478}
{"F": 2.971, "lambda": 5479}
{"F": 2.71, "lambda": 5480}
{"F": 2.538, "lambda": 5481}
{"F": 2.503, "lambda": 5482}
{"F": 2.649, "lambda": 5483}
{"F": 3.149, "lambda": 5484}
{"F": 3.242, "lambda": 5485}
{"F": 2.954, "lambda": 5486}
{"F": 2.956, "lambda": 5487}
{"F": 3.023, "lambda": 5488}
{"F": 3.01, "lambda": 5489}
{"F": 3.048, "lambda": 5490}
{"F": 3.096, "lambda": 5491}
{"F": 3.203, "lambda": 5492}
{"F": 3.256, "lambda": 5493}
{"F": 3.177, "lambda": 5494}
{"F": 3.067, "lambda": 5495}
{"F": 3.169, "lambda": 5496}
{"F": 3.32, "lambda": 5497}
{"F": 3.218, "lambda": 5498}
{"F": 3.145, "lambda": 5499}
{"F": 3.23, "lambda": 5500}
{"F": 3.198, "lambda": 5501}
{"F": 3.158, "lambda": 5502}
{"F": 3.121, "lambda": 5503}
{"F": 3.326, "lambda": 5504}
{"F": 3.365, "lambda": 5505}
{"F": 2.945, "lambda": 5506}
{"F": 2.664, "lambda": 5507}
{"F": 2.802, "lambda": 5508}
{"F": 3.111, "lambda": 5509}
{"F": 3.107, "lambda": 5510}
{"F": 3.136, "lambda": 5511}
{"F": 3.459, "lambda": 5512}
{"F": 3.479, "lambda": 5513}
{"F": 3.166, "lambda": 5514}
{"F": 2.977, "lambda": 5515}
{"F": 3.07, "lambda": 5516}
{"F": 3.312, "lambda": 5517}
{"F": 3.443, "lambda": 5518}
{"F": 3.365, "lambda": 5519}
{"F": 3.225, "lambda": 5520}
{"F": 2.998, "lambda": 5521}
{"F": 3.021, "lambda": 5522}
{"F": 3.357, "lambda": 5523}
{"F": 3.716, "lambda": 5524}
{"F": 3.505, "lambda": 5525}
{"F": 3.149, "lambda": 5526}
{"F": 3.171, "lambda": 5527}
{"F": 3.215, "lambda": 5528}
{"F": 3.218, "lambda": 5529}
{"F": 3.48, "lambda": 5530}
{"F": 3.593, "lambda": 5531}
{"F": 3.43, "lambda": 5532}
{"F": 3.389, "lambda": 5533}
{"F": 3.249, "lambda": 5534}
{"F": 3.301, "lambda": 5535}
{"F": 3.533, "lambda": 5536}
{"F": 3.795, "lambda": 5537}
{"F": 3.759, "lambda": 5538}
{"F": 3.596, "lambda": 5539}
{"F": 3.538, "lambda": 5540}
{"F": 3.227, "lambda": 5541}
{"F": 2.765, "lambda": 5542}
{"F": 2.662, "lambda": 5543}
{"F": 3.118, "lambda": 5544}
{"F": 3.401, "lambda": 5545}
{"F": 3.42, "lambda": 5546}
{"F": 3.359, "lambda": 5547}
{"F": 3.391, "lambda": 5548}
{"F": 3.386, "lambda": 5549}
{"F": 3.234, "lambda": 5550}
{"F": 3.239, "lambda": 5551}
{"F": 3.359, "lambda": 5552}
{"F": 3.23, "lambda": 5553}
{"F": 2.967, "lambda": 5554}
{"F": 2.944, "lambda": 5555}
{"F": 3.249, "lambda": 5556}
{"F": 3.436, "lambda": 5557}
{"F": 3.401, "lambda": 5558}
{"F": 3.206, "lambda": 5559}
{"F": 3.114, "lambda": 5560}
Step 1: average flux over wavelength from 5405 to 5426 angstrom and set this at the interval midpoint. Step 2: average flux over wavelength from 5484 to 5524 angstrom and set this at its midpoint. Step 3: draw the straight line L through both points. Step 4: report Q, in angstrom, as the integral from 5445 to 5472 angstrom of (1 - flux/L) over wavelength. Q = 0.4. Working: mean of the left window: 3.21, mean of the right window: 3.16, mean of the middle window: 3.13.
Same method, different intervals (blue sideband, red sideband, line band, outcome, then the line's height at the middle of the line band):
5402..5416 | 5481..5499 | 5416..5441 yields -2.3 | 3.03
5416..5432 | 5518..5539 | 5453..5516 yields 4.8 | 3.36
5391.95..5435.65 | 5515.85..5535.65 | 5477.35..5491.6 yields 1.4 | 3.26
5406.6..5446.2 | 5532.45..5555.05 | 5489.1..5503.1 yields 0.5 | 3.3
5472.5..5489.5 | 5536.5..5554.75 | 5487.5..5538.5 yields -1.3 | 3.16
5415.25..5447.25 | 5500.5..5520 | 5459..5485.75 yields 1.4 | 3.25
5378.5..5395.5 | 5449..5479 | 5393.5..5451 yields 2.1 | 3.33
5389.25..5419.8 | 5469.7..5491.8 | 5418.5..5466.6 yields -1.7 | 3.11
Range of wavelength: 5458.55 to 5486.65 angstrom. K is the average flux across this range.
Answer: 3.07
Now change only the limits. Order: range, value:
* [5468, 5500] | 3.11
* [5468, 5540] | 3.2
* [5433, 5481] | 3.19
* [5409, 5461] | 3.23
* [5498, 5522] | 3.16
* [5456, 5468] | 2.98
